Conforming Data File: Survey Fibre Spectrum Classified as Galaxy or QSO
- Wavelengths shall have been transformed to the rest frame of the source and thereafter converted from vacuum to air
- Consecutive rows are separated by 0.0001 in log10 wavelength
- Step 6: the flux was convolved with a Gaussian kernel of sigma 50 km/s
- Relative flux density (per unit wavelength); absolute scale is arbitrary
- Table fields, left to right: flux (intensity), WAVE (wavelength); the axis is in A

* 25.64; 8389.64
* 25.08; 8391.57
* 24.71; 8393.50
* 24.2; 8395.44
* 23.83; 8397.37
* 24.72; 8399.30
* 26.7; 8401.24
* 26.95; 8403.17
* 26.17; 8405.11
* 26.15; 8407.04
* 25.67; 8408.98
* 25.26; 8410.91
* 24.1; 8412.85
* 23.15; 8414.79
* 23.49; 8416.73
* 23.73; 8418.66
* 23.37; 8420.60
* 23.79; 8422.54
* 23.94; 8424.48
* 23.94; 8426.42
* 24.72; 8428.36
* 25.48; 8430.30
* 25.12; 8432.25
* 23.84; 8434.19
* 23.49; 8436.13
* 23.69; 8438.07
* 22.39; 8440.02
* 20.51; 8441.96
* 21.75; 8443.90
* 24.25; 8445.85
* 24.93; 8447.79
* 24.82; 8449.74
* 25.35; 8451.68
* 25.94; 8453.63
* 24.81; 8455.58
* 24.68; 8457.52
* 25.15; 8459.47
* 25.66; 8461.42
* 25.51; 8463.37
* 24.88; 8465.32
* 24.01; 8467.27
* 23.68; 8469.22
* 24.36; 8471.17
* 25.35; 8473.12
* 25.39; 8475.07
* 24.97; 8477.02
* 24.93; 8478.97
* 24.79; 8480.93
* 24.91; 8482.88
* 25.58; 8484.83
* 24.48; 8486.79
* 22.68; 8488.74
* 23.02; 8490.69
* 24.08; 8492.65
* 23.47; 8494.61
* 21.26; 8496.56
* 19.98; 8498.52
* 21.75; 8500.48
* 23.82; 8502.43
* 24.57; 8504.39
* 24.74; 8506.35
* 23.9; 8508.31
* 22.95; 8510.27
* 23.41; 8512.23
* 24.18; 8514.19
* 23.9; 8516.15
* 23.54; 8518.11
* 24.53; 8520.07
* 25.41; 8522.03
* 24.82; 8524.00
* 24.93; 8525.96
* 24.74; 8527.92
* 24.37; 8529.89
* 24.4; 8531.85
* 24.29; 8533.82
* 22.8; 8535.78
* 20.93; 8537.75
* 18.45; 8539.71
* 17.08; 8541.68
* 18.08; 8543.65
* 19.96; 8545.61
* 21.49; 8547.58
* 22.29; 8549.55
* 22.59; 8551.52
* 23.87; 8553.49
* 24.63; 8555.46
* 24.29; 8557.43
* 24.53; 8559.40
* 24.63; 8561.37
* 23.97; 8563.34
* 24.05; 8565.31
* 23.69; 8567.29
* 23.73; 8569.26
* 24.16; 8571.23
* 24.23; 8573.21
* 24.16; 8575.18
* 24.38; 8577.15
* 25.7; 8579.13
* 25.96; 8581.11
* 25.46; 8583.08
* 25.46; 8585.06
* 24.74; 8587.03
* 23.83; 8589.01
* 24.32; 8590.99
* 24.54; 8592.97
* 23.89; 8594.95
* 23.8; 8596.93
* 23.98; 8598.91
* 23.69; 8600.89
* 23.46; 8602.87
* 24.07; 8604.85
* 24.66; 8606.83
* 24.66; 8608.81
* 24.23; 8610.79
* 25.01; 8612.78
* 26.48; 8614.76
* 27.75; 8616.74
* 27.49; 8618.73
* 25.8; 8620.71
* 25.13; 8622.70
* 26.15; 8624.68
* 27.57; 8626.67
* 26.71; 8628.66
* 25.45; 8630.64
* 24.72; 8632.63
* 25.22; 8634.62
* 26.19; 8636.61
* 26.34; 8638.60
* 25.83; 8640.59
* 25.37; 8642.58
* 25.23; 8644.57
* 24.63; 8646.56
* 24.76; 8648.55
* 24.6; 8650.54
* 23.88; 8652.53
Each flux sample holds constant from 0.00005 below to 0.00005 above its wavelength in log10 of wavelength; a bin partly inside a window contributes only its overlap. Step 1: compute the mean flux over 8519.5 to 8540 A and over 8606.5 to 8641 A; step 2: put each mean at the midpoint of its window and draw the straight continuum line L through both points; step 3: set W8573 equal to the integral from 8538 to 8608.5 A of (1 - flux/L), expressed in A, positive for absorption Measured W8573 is 3.7 A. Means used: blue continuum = 23.8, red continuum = 25.9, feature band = 23.5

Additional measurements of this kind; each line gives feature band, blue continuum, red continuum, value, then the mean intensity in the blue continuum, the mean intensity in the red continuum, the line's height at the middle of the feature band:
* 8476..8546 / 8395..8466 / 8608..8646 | 5.0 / 24.5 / 25.8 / 25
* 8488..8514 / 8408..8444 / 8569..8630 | 1.3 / 23.8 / 25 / 24.3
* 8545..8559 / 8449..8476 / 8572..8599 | 1.0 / 25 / 24.6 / 24.7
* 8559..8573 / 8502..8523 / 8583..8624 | 0.3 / 24.1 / 24.9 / 24.6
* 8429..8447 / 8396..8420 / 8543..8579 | 0.9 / 25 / 23.4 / 24.7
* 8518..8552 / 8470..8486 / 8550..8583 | 2.9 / 25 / 24.3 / 24.5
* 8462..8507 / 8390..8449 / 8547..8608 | 0.4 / 24.3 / 24.2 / 24.3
